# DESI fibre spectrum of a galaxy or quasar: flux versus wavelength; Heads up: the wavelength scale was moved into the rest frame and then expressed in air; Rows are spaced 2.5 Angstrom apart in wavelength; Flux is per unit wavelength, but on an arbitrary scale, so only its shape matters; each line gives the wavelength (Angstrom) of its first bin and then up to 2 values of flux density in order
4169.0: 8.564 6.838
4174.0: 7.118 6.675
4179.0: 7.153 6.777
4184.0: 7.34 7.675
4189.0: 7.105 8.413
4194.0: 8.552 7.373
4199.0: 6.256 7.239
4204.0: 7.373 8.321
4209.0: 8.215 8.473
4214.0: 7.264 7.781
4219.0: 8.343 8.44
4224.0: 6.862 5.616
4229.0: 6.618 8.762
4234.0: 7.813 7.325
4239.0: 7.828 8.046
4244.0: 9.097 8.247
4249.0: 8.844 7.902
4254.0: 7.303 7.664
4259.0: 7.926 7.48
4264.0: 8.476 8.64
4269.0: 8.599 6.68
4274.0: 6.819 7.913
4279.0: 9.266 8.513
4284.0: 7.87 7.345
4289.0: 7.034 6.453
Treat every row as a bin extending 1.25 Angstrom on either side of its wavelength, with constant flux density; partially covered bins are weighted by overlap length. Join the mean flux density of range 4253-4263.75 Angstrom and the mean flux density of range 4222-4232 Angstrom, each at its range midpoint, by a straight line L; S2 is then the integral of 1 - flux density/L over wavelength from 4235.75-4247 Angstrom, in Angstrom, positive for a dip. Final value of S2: -1.3 Angstrom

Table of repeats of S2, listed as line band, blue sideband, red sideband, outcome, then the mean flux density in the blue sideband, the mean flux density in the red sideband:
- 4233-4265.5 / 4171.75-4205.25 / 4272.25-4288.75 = -1.4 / 7.3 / 7.86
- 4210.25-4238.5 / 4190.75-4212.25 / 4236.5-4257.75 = 1.2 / 7.77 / 8.07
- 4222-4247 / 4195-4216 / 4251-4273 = 0.3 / 7.58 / 7.84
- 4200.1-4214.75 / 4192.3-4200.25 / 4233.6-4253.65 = -0.4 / 7.45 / 8.11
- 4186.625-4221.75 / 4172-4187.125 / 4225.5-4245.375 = -2.1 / 7.09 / 7.67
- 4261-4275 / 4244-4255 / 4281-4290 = 0.2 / 8.21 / 7.64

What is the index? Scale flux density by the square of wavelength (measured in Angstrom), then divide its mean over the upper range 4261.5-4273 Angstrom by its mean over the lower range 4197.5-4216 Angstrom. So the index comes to 1.1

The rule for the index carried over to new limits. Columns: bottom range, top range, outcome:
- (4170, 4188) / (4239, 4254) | 1.20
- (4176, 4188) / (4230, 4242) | 1.14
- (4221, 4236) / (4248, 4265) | 1.10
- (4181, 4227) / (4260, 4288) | 1.08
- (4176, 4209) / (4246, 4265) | 1.10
